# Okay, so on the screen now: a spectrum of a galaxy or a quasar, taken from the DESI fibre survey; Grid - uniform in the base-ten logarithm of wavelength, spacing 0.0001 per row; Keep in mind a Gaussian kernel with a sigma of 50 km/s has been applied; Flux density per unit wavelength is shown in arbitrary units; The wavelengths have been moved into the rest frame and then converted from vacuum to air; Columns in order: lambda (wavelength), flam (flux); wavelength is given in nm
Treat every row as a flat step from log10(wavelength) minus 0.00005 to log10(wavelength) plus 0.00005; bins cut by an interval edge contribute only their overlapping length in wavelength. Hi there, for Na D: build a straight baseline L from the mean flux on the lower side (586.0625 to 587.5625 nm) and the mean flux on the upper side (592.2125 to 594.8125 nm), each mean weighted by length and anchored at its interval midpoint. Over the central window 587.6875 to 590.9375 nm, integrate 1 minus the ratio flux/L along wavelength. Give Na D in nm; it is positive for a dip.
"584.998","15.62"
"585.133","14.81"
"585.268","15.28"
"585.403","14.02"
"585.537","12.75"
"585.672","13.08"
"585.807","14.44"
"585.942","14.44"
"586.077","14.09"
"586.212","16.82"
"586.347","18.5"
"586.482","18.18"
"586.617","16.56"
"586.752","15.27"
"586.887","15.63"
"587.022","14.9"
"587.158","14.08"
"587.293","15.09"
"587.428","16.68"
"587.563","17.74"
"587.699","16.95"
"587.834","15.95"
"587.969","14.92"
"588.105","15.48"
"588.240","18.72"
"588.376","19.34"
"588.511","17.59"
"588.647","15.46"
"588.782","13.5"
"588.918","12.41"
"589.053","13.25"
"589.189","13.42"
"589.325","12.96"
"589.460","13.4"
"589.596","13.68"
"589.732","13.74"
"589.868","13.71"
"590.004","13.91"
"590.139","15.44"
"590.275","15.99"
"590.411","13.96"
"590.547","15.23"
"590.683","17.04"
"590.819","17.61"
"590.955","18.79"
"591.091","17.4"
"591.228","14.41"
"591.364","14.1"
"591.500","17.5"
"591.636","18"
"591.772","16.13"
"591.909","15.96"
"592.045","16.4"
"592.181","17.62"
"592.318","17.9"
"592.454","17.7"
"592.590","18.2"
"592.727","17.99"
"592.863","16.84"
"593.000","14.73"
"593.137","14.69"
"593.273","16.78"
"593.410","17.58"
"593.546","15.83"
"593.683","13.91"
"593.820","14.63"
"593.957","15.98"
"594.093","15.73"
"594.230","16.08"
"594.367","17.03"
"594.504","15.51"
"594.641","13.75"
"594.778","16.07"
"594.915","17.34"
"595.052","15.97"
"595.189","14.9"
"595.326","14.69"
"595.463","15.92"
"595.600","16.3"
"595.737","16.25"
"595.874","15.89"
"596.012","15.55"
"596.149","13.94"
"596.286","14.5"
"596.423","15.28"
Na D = 0.19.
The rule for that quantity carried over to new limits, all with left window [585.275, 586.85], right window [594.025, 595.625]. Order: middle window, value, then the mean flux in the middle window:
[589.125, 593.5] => -0.09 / 15.9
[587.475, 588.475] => -0.11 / 17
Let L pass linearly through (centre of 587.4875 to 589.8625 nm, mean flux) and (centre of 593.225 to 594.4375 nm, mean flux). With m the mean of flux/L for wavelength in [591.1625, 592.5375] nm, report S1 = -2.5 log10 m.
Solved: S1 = -0.06 mag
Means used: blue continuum 15.2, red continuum 15.9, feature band 16.6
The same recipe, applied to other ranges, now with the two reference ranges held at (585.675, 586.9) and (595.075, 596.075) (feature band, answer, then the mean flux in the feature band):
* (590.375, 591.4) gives -0.03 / 16.2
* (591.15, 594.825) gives -0.03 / 16.2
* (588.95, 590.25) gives 0.15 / 13.8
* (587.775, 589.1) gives 0.01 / 15.7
